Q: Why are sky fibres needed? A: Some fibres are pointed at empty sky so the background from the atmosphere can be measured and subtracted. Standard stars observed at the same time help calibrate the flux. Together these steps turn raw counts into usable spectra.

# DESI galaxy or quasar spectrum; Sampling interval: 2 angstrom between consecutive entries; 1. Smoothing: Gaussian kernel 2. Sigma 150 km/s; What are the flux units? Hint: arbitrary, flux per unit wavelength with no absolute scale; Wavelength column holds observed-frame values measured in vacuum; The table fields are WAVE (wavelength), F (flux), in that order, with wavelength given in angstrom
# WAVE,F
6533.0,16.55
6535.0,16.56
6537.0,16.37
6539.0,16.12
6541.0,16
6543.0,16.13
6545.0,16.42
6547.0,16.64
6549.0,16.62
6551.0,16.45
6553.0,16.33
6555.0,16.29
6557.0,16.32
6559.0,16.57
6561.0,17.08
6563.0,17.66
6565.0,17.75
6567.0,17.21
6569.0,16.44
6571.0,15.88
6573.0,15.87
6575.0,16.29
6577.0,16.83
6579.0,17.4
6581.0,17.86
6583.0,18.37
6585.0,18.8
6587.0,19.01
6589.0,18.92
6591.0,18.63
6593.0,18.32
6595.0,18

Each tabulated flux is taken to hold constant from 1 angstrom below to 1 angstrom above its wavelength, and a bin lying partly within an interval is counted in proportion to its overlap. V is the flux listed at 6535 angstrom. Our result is 16.56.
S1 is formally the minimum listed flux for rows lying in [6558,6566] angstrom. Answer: 16.57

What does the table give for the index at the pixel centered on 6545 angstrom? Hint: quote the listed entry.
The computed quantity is 16.42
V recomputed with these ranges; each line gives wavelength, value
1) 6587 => 19.01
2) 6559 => 16.57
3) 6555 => 16.29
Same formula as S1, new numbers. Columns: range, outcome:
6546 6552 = 16.45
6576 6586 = 16.83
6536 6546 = 16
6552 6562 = 16.29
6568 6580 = 15.87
